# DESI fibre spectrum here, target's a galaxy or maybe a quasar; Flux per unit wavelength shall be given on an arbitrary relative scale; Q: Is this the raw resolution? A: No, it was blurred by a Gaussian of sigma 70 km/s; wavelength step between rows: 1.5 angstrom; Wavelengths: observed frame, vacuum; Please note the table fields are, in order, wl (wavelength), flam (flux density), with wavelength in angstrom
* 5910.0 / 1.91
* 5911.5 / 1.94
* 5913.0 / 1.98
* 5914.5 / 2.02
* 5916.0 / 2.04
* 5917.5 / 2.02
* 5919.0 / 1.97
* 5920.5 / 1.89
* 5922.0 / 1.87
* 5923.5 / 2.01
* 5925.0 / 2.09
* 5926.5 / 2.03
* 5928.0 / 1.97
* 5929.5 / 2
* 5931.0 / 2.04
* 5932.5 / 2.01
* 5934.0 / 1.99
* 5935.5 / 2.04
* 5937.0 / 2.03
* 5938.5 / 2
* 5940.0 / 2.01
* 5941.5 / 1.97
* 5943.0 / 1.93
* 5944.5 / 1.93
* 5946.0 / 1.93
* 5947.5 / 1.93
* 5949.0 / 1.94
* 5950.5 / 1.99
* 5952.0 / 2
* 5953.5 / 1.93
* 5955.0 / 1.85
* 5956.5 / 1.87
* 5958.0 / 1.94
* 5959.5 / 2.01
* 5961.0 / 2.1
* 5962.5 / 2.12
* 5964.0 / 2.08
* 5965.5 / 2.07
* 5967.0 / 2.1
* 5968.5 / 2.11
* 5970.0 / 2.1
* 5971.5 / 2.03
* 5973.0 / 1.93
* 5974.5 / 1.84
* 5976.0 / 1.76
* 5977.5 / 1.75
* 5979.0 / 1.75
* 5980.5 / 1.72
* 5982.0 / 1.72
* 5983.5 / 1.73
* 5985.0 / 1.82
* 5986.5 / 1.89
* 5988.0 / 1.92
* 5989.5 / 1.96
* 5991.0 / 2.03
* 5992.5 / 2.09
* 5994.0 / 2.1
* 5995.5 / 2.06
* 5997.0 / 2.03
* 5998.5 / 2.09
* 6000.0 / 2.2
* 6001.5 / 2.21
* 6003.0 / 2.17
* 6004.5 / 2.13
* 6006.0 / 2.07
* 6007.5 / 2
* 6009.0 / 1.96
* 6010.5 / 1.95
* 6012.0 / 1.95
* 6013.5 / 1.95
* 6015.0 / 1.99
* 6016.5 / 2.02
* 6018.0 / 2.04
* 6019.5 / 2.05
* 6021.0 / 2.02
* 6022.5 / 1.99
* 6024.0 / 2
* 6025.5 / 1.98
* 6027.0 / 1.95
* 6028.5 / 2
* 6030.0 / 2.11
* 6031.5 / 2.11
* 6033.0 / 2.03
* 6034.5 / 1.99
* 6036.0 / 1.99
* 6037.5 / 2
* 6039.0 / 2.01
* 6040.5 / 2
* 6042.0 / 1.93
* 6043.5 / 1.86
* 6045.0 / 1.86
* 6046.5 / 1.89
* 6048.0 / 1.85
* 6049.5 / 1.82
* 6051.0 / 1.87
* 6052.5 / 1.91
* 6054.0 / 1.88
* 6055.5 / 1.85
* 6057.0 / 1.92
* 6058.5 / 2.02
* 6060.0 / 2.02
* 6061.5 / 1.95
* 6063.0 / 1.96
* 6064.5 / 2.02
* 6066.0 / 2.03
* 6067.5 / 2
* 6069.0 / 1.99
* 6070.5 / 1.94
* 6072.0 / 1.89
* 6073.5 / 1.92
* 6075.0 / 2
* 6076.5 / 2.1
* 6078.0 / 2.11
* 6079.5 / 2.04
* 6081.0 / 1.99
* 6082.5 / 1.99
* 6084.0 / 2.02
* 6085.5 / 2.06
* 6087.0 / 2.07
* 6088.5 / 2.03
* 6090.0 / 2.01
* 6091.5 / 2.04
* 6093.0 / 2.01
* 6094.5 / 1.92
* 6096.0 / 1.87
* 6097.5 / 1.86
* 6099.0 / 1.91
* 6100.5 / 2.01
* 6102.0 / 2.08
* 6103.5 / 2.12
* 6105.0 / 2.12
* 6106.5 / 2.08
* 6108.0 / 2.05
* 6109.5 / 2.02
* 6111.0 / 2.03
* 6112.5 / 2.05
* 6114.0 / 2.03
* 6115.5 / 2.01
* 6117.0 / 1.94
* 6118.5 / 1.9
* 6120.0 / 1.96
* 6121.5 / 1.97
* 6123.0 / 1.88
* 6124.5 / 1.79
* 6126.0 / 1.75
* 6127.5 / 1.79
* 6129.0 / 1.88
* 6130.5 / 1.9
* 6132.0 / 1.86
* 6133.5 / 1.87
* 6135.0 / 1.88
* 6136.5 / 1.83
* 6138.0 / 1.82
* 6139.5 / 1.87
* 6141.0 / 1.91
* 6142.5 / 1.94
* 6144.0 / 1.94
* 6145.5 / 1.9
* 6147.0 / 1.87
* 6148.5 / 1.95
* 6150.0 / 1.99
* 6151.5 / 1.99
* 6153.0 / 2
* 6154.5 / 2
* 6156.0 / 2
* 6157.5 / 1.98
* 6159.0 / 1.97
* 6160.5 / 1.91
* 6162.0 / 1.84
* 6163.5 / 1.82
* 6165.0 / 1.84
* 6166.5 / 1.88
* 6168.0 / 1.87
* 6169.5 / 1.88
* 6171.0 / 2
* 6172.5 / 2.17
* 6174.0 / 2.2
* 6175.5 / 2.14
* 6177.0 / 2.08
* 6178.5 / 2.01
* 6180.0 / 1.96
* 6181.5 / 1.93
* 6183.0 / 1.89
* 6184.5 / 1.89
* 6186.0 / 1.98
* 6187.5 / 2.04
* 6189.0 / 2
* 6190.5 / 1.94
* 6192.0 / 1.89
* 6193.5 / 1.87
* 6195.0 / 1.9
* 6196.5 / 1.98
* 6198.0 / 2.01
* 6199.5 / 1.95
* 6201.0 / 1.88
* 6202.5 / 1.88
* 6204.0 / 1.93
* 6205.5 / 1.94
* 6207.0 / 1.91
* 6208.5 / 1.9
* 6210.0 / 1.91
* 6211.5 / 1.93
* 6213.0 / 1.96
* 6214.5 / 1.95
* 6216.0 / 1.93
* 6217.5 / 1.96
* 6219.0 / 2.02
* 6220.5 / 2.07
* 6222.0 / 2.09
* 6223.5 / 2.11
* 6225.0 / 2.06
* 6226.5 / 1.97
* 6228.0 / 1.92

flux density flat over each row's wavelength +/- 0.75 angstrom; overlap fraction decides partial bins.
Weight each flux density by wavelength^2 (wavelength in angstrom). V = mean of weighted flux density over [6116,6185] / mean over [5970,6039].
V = 1.0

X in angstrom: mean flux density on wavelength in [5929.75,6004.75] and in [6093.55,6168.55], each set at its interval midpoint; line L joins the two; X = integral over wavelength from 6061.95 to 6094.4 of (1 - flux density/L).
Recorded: -1.0 angstrom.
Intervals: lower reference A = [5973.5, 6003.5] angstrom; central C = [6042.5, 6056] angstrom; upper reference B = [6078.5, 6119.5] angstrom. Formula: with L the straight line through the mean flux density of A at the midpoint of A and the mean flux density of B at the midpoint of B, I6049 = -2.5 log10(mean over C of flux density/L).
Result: 0.06 mag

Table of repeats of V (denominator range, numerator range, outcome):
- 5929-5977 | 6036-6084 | 1.02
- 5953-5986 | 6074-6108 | 1.09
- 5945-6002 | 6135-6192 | 1.06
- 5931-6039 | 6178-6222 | 1.05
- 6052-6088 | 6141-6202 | 1.02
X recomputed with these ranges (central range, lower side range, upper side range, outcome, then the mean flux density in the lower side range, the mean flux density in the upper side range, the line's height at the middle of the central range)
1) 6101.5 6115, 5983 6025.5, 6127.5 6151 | -1.0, 2.02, 1.89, 1.92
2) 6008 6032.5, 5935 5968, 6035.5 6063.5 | -0.8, 1.99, 1.92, 1.94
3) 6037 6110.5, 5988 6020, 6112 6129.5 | -0.5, 2.05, 1.91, 1.97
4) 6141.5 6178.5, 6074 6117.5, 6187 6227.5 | 0.4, 2.02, 1.96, 1.99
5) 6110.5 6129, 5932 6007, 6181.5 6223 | 0.4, 1.98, 1.95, 1.96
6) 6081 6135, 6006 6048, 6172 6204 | 0.4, 1.99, 1.98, 1.98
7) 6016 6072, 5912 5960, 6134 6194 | -0.2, 1.98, 1.95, 1.96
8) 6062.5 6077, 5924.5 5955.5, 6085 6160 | -0.2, 1.98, 1.95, 1.96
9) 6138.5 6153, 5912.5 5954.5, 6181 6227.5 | 0.2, 1.98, 1.96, 1.96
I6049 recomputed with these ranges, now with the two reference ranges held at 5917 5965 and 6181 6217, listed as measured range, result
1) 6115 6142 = 0.04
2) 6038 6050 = 0.03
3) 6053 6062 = 0.01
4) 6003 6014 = -0.02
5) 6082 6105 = -0.03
